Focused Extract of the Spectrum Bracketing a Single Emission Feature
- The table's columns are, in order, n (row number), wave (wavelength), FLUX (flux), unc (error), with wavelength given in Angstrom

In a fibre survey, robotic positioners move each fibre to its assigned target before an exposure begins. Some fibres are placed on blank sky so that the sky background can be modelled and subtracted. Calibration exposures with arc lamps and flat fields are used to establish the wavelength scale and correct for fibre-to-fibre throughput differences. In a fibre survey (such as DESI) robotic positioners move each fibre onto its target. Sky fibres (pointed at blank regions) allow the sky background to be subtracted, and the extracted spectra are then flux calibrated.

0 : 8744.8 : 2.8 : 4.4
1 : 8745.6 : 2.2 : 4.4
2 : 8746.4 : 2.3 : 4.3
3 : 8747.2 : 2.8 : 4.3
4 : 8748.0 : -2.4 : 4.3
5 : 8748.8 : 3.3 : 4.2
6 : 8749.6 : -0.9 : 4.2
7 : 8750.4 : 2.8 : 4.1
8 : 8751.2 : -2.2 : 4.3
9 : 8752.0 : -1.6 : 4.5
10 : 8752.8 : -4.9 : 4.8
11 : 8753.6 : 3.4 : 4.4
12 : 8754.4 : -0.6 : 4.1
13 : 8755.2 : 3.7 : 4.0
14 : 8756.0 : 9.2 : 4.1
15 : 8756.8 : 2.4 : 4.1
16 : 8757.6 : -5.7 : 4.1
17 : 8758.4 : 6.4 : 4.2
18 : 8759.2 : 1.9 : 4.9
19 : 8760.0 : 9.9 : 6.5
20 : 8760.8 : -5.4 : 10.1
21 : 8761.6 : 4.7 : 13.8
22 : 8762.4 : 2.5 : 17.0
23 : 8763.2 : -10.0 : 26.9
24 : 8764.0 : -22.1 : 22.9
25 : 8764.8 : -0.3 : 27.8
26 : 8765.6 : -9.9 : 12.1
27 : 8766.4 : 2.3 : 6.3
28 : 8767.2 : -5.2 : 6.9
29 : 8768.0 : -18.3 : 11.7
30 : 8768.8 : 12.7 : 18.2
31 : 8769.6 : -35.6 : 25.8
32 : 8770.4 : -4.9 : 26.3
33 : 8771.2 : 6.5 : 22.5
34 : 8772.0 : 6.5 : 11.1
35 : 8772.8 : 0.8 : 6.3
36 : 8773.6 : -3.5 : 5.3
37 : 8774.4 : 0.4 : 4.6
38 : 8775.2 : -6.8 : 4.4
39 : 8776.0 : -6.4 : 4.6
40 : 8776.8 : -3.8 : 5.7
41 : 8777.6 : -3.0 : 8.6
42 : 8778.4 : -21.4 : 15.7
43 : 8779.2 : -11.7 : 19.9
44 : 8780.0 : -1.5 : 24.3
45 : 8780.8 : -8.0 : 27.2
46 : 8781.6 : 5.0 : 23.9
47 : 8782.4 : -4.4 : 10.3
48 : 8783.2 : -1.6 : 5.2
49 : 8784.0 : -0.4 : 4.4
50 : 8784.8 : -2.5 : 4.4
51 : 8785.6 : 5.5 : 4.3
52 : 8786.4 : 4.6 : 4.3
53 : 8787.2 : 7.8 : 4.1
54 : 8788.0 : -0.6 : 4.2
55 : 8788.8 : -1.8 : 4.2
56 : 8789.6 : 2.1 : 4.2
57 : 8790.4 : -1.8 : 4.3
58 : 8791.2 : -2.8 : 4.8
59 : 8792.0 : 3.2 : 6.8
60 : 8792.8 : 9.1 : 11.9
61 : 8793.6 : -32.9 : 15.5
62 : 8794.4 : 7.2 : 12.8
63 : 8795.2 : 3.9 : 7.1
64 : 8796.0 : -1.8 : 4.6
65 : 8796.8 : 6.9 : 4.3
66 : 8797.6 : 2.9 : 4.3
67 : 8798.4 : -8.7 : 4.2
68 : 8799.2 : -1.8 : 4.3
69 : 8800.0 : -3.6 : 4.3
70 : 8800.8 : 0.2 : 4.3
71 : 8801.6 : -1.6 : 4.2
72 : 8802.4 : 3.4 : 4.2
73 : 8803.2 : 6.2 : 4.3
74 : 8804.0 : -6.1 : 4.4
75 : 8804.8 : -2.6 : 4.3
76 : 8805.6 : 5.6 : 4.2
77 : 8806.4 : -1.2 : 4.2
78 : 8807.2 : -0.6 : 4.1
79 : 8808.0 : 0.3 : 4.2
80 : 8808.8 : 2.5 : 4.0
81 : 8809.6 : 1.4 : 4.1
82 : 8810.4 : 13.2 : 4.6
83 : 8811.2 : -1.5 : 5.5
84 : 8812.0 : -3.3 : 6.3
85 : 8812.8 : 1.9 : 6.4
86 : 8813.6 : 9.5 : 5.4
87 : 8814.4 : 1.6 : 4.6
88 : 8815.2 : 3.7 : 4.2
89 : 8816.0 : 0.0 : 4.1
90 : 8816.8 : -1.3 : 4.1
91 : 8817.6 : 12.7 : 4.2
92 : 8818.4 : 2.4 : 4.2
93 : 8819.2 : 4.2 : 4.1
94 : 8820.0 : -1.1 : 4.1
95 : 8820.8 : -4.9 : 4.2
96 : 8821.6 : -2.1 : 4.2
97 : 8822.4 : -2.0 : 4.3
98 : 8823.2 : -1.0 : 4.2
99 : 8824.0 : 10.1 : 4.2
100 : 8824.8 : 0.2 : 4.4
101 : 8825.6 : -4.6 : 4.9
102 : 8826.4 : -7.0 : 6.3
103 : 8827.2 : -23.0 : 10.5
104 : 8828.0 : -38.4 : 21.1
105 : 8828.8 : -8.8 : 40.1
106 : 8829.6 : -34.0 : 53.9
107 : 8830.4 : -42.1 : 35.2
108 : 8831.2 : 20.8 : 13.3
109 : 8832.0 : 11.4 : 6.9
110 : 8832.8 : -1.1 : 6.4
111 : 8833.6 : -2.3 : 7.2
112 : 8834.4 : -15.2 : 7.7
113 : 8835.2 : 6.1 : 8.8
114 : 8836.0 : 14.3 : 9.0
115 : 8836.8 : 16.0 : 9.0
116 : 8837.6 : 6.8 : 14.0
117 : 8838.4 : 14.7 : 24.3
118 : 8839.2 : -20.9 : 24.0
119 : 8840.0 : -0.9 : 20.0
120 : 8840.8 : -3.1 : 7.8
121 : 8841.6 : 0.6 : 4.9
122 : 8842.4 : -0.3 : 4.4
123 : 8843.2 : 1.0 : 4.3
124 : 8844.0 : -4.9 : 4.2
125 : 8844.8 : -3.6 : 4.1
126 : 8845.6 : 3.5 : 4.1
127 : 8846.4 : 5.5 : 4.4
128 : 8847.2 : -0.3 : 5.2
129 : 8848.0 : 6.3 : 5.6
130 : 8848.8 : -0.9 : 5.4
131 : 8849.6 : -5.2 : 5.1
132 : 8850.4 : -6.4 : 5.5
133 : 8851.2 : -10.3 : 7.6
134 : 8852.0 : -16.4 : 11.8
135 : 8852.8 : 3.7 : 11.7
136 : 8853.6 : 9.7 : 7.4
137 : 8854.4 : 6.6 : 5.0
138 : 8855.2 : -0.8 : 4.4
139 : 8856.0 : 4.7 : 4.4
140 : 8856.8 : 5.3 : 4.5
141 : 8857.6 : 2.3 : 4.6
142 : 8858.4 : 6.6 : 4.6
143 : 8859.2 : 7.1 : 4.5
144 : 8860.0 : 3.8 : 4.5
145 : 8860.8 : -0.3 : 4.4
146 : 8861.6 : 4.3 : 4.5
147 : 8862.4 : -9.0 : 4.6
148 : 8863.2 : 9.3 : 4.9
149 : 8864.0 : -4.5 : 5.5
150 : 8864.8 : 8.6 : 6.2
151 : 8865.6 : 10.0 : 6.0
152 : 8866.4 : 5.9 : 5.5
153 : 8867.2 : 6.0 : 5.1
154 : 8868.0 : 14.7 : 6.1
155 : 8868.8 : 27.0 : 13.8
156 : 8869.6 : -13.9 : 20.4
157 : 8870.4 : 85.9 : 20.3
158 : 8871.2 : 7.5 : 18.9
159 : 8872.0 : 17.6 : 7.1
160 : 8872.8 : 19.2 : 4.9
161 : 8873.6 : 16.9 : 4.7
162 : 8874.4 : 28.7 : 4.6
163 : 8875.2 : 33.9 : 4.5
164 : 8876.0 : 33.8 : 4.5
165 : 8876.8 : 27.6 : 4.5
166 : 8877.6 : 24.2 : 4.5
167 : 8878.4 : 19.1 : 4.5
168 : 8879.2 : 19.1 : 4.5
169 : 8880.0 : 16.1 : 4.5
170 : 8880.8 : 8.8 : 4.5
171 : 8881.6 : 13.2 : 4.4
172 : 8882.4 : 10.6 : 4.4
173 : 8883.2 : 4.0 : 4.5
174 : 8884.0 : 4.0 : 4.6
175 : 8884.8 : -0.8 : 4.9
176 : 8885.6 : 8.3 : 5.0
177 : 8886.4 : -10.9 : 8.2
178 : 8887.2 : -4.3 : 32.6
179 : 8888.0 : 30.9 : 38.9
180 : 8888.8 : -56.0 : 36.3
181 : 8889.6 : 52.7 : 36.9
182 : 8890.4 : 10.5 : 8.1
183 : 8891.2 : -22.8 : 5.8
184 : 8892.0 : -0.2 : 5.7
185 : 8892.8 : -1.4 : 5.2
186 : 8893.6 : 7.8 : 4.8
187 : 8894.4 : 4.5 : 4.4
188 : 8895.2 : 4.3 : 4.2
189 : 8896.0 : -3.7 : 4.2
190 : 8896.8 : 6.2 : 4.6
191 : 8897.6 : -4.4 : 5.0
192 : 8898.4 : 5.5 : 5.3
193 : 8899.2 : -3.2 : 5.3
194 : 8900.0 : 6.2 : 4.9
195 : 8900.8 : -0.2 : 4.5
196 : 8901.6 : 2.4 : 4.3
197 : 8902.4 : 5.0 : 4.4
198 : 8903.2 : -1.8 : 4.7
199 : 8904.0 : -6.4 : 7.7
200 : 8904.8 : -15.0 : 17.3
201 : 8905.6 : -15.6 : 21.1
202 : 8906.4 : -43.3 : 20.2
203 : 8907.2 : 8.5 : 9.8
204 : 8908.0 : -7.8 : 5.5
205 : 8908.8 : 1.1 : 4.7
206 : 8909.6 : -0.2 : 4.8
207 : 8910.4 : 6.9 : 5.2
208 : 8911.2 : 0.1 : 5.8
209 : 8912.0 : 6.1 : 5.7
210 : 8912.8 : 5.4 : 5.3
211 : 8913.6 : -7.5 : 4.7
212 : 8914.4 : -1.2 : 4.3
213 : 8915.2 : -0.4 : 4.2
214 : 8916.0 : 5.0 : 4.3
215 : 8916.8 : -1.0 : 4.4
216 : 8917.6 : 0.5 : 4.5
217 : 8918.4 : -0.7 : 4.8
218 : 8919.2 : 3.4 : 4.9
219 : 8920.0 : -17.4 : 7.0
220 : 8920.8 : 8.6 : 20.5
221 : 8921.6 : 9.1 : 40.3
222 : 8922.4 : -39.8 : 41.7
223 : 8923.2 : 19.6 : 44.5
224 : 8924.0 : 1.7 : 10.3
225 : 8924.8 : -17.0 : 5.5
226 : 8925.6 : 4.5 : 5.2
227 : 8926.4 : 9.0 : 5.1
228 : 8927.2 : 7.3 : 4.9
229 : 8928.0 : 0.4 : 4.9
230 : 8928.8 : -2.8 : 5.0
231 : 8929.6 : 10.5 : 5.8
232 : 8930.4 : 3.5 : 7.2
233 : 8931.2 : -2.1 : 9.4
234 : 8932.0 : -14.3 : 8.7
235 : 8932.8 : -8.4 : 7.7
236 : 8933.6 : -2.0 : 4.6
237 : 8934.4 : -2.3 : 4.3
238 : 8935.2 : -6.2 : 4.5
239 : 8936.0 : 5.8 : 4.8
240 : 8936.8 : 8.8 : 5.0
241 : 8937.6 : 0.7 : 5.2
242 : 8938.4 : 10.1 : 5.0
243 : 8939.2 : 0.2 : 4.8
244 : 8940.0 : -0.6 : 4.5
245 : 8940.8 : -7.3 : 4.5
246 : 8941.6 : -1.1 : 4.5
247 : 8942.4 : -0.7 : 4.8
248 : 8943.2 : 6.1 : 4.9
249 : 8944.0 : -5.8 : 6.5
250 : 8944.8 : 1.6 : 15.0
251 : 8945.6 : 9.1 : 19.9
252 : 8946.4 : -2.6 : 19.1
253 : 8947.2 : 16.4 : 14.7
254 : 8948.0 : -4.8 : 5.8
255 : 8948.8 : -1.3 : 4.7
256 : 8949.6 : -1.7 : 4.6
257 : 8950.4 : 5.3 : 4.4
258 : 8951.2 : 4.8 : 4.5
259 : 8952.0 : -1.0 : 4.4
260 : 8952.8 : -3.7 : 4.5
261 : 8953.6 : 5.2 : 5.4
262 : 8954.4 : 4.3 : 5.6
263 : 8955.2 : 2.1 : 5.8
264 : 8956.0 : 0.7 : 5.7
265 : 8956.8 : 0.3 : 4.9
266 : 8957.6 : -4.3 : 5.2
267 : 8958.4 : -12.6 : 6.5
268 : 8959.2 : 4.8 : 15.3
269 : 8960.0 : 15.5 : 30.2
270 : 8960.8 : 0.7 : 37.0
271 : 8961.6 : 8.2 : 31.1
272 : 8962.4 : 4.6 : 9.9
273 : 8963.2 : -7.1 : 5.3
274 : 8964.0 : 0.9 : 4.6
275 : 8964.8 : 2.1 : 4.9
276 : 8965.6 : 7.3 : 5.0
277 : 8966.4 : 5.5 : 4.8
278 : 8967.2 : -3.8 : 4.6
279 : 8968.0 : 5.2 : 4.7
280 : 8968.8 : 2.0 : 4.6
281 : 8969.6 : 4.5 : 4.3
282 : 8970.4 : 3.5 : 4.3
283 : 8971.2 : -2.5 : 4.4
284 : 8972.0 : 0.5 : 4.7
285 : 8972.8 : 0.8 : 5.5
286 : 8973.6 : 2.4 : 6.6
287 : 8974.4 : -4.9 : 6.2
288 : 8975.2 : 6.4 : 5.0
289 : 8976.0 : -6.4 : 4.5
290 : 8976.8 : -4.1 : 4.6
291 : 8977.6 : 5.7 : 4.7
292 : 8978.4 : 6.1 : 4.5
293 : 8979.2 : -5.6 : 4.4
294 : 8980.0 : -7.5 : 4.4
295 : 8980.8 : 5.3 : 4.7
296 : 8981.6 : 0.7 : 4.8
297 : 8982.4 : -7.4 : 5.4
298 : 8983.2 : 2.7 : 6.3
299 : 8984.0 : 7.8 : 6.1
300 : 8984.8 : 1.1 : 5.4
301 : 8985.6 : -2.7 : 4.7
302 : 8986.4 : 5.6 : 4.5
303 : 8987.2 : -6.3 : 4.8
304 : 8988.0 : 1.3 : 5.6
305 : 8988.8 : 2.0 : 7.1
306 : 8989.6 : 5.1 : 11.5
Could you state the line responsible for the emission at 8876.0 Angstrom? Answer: [O II]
